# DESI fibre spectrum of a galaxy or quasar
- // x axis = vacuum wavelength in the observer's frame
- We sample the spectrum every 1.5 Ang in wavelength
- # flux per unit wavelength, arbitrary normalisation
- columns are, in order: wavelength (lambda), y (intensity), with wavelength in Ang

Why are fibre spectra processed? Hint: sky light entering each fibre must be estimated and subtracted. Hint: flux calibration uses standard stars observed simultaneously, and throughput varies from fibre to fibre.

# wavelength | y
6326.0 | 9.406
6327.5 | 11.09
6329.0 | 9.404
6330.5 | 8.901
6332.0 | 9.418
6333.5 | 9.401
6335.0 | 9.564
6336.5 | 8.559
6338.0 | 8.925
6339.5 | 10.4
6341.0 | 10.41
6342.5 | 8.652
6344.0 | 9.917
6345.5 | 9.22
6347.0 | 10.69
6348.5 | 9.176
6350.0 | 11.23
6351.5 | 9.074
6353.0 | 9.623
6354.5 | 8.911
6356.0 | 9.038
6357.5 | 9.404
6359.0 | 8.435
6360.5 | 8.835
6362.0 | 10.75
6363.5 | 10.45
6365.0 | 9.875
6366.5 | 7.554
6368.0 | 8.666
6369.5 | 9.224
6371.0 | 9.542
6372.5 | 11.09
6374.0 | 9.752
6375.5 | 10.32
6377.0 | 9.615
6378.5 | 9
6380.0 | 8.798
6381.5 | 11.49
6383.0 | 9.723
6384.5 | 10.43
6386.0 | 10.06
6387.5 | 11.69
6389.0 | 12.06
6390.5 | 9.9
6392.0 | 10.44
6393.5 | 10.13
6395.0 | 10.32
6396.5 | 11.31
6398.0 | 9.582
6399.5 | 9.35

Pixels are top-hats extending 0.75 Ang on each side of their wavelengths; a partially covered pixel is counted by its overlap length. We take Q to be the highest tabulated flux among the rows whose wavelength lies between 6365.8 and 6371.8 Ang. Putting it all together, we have 9.542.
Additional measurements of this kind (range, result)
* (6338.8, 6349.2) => 10.69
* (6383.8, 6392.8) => 12.06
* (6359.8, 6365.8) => 10.75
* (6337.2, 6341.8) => 10.41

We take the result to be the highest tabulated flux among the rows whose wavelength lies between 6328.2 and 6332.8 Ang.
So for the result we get 9.418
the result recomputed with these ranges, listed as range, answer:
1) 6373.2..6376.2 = 10.32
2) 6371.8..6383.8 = 11.49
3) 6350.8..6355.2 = 9.623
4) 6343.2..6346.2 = 9.917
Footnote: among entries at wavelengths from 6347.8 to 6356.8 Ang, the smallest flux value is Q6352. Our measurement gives 8.911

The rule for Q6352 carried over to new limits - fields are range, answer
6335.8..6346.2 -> 8.559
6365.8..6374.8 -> 7.554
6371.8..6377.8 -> 9.615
